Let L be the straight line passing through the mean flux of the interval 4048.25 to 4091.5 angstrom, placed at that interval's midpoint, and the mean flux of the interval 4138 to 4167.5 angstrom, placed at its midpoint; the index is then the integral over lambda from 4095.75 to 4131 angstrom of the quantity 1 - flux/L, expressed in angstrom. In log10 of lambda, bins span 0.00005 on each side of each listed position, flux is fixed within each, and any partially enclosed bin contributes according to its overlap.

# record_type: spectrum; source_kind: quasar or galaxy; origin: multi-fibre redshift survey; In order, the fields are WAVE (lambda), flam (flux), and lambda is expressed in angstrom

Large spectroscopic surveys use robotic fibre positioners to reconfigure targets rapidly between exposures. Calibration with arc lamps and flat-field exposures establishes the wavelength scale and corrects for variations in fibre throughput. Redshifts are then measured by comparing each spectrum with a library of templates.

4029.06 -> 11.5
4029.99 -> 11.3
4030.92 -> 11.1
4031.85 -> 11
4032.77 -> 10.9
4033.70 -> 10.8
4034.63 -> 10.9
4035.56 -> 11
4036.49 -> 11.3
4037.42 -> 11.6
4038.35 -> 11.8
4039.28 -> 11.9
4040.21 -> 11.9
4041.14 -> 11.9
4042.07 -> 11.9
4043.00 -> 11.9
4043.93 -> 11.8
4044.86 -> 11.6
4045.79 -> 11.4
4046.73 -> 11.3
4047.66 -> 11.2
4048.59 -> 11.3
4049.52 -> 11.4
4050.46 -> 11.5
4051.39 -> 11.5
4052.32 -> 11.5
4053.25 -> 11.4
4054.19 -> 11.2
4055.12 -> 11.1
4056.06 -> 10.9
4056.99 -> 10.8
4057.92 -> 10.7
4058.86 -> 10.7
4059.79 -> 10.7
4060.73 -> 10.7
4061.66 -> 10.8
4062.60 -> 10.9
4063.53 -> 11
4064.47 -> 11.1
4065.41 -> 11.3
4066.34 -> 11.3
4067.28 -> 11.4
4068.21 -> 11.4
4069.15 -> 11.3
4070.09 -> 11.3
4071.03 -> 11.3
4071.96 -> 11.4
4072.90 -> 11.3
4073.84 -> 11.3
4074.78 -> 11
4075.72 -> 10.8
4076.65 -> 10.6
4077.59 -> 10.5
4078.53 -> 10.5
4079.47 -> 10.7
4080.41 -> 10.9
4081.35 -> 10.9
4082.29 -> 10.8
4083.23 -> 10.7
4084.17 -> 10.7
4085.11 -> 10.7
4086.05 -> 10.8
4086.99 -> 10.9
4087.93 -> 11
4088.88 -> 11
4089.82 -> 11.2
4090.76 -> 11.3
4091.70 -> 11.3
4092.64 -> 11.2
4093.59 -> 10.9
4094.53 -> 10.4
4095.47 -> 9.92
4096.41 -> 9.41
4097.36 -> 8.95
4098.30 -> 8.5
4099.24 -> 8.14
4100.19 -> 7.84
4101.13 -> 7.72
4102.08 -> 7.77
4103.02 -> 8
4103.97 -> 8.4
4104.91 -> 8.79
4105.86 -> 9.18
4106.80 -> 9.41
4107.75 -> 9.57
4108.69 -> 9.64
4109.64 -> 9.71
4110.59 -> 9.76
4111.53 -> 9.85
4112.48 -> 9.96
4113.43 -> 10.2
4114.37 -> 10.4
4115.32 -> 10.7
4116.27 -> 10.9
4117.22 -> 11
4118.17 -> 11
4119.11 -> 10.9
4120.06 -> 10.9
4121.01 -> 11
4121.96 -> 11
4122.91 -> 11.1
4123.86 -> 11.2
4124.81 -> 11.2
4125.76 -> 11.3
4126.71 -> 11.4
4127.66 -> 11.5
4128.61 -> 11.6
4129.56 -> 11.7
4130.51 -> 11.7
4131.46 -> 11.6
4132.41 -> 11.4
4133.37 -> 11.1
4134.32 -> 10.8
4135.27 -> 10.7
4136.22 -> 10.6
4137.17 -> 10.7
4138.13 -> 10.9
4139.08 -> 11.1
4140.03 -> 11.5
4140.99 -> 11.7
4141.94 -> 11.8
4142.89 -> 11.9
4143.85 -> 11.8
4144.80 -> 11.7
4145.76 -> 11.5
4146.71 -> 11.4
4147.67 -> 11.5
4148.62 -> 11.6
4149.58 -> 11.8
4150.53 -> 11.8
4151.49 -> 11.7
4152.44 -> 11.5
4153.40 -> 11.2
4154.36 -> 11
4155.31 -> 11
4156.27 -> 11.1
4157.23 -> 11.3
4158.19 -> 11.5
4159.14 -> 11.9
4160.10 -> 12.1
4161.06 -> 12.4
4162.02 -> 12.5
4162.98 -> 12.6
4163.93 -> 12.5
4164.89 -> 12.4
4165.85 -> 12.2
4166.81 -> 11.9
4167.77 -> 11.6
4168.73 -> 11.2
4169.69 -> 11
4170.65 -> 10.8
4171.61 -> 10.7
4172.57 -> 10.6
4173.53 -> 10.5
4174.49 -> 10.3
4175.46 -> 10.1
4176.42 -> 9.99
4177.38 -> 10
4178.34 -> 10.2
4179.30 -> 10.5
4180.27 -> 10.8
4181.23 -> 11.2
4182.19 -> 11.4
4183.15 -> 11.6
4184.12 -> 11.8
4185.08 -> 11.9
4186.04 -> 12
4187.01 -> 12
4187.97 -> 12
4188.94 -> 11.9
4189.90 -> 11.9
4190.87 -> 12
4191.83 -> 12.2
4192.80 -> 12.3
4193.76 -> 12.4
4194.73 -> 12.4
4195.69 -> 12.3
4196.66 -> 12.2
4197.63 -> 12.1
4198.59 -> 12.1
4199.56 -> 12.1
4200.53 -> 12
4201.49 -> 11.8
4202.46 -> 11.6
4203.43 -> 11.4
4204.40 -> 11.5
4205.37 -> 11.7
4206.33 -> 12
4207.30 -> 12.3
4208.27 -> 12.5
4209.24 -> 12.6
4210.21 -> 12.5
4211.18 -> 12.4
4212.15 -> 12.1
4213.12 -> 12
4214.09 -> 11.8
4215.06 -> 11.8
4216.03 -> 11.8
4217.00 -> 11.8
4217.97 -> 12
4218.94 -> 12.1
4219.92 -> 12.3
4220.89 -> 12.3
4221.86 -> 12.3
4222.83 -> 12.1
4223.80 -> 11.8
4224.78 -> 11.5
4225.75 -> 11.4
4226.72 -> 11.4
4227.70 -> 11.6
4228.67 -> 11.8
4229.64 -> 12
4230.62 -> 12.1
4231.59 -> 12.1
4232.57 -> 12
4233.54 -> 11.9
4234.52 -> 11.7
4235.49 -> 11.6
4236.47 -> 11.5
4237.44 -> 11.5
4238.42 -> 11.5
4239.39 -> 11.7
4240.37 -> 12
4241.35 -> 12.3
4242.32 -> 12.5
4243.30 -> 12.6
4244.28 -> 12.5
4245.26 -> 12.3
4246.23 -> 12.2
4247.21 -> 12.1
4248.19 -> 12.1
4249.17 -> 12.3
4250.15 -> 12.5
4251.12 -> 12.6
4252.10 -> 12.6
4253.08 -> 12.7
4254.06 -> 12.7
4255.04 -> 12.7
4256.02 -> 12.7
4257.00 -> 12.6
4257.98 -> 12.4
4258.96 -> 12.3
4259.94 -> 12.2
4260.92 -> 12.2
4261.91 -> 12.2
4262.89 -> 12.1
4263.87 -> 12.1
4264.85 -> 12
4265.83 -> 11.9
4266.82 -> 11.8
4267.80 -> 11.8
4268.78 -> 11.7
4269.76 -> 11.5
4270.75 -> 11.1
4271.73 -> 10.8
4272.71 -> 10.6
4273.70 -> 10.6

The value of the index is 4.2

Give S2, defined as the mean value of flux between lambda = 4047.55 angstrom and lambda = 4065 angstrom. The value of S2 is 11.1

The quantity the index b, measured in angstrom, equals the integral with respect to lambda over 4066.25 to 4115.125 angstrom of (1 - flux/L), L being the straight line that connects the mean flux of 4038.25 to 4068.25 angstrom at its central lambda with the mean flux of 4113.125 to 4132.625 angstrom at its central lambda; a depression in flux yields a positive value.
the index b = 4.3 angstrom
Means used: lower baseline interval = 11.3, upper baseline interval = 11.1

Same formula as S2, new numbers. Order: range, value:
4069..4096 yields 10.9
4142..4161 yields 11.6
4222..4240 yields 11.7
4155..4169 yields 11.9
